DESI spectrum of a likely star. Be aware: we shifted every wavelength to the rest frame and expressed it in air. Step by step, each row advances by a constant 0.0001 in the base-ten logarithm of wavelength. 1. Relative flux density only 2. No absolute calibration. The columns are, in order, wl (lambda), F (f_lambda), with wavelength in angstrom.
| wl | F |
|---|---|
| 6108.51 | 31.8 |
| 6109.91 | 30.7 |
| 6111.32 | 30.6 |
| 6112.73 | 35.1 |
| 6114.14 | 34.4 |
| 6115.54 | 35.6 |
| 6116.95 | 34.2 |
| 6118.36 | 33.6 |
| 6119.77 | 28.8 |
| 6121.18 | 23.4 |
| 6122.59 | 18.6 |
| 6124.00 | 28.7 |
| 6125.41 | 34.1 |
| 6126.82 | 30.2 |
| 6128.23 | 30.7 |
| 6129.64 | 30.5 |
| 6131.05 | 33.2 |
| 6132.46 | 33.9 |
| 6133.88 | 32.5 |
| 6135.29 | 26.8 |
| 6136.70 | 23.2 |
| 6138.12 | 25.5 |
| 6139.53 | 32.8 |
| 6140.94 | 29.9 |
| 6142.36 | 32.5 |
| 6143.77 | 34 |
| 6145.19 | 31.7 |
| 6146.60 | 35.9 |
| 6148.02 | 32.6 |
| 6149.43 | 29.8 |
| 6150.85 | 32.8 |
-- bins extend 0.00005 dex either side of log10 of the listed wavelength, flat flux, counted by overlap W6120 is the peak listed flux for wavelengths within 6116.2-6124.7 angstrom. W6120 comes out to 34.2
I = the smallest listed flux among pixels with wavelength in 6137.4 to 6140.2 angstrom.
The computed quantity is 25.5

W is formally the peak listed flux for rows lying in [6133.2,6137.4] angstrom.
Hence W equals 32.5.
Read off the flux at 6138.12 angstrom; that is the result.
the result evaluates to 25.5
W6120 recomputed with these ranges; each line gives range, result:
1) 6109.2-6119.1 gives 35.6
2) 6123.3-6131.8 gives 34.1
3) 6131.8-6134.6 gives 33.9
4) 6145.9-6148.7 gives 35.9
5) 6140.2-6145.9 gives 34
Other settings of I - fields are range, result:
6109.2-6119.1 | 30.6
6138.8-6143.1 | 29.9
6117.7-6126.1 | 18.6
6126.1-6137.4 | 23.2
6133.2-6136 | 26.8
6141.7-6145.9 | 31.7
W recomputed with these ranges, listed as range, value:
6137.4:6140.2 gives 32.8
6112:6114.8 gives 35.1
